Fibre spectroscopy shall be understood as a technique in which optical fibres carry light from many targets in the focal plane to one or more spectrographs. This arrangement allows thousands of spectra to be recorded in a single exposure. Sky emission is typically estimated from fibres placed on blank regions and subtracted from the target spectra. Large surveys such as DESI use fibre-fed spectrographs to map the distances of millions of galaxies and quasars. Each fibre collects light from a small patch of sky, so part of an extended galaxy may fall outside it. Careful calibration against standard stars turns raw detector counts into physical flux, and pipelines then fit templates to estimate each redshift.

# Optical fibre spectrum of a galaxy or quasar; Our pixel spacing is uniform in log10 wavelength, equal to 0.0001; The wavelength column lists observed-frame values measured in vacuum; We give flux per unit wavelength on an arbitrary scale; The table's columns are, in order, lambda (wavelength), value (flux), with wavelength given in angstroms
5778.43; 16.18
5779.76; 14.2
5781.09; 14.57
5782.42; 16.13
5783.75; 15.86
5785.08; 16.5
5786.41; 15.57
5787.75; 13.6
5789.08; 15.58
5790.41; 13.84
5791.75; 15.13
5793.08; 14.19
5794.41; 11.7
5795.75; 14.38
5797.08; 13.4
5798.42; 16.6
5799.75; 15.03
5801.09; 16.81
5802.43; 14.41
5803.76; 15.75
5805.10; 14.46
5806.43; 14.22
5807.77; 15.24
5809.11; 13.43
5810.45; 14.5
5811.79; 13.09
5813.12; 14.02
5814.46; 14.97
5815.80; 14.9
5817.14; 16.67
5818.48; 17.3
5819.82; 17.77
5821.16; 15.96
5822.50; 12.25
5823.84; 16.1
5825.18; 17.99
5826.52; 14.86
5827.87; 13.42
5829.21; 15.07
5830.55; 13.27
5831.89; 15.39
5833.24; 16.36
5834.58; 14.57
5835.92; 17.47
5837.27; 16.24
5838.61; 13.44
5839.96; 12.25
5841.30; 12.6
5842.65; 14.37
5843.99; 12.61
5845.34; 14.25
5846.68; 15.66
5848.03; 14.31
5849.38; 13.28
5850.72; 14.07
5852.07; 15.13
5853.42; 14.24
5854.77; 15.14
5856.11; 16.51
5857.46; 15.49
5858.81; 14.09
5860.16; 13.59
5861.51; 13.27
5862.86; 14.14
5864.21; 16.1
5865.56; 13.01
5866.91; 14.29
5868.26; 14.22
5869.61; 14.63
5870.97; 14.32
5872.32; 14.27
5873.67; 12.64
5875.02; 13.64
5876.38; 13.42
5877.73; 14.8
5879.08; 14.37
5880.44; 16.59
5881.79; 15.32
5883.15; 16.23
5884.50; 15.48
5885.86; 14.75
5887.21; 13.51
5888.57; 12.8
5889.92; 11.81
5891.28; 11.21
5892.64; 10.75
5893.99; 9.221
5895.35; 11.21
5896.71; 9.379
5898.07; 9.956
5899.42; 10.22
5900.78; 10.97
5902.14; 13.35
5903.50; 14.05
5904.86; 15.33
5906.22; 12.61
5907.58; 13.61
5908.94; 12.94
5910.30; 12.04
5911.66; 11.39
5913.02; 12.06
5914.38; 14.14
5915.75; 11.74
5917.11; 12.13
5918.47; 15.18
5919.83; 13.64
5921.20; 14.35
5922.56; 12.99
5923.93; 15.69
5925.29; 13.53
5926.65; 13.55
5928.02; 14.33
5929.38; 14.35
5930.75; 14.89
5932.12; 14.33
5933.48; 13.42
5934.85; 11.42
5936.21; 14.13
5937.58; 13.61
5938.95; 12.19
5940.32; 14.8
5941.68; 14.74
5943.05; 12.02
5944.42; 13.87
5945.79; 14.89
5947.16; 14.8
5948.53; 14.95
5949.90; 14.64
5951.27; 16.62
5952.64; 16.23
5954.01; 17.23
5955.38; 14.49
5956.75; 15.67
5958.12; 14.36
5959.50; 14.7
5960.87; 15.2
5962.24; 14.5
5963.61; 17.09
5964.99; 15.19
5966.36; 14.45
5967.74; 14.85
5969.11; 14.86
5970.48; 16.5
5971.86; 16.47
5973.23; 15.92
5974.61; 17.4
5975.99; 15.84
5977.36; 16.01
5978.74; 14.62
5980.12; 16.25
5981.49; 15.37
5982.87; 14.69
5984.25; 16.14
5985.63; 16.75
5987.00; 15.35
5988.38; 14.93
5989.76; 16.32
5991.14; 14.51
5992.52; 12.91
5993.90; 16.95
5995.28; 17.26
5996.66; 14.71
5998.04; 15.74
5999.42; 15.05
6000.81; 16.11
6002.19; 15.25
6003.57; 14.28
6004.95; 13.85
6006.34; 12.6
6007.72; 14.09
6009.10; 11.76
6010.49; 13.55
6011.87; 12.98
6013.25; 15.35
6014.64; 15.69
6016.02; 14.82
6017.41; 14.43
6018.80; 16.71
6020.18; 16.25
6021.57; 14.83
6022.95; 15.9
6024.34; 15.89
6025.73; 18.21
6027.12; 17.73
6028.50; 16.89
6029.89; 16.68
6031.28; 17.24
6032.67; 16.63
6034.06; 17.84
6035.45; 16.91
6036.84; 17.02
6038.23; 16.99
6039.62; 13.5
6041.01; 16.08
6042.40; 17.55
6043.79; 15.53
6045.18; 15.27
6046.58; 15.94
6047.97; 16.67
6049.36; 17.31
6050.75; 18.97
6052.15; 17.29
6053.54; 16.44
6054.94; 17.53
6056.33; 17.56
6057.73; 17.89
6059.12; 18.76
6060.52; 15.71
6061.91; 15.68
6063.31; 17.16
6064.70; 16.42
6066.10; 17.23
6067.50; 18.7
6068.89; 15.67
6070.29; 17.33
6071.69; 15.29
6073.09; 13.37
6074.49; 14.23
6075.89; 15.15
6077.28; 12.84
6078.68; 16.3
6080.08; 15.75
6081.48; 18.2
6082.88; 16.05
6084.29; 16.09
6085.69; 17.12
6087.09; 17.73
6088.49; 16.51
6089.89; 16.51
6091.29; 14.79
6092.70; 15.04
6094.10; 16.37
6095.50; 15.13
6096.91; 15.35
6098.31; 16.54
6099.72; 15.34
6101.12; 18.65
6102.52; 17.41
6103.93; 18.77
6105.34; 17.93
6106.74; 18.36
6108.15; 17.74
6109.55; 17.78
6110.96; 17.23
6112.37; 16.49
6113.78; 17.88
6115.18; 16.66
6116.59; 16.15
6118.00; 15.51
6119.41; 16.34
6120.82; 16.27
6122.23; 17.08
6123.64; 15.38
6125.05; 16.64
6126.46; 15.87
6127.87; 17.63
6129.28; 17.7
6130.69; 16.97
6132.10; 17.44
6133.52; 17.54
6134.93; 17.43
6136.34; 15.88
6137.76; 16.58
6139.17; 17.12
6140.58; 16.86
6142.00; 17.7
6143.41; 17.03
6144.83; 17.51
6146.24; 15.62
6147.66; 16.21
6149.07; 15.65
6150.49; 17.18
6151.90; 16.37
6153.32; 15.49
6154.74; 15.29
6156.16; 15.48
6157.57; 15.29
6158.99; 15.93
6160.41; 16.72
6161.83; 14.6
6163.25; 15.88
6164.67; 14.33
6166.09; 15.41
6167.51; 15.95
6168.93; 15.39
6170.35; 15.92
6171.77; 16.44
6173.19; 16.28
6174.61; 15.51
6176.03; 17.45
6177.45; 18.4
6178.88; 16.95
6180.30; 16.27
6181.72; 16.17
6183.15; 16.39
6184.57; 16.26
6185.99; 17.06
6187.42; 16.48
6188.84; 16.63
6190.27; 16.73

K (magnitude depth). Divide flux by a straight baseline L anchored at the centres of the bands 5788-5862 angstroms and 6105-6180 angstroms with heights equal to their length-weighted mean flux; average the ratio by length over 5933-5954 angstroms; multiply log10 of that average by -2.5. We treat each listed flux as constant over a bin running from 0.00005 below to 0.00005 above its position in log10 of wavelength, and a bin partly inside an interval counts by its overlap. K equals 0.084 mag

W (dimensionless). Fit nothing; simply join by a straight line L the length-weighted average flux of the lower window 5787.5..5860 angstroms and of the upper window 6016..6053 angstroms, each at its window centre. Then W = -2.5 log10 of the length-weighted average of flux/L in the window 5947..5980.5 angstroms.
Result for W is 0.026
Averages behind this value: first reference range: 14.8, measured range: 15.6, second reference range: 16.5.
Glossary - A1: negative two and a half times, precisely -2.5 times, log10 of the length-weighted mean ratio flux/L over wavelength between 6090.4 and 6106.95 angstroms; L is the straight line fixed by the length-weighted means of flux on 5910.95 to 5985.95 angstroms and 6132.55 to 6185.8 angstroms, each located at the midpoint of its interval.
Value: -0.05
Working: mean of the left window 14.6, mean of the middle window 16.6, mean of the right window 16.3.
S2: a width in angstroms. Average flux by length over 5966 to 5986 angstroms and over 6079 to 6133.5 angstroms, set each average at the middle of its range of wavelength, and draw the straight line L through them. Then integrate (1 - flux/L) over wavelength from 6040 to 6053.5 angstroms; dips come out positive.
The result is -0.3 angstroms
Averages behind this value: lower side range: 15.7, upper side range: 16.8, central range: 16.6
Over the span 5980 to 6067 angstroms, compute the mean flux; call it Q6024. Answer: 15.9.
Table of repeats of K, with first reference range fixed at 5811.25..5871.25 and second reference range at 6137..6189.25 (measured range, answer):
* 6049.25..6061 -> -0.12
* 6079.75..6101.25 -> -0.02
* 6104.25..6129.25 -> -0.06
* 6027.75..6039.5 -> -0.08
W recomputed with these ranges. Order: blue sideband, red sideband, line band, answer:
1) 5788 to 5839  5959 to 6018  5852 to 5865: 0.02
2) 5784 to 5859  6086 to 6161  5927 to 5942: 0.13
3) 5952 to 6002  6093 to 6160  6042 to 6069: -0.05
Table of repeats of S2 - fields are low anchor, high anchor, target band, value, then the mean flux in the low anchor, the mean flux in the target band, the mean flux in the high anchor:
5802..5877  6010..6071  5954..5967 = 0.5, 14.6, 15.2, 16.5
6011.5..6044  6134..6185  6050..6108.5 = -1.3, 16.2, 16.6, 16.3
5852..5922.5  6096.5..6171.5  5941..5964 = -1.3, 13.4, 15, 16.6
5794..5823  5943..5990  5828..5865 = 1.2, 14.9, 14.5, 15.4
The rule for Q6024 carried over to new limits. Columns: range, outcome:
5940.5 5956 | 15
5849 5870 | 14.5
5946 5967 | 15.3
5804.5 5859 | 14.8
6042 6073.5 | 16.8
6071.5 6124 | 16.4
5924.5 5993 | 14.9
